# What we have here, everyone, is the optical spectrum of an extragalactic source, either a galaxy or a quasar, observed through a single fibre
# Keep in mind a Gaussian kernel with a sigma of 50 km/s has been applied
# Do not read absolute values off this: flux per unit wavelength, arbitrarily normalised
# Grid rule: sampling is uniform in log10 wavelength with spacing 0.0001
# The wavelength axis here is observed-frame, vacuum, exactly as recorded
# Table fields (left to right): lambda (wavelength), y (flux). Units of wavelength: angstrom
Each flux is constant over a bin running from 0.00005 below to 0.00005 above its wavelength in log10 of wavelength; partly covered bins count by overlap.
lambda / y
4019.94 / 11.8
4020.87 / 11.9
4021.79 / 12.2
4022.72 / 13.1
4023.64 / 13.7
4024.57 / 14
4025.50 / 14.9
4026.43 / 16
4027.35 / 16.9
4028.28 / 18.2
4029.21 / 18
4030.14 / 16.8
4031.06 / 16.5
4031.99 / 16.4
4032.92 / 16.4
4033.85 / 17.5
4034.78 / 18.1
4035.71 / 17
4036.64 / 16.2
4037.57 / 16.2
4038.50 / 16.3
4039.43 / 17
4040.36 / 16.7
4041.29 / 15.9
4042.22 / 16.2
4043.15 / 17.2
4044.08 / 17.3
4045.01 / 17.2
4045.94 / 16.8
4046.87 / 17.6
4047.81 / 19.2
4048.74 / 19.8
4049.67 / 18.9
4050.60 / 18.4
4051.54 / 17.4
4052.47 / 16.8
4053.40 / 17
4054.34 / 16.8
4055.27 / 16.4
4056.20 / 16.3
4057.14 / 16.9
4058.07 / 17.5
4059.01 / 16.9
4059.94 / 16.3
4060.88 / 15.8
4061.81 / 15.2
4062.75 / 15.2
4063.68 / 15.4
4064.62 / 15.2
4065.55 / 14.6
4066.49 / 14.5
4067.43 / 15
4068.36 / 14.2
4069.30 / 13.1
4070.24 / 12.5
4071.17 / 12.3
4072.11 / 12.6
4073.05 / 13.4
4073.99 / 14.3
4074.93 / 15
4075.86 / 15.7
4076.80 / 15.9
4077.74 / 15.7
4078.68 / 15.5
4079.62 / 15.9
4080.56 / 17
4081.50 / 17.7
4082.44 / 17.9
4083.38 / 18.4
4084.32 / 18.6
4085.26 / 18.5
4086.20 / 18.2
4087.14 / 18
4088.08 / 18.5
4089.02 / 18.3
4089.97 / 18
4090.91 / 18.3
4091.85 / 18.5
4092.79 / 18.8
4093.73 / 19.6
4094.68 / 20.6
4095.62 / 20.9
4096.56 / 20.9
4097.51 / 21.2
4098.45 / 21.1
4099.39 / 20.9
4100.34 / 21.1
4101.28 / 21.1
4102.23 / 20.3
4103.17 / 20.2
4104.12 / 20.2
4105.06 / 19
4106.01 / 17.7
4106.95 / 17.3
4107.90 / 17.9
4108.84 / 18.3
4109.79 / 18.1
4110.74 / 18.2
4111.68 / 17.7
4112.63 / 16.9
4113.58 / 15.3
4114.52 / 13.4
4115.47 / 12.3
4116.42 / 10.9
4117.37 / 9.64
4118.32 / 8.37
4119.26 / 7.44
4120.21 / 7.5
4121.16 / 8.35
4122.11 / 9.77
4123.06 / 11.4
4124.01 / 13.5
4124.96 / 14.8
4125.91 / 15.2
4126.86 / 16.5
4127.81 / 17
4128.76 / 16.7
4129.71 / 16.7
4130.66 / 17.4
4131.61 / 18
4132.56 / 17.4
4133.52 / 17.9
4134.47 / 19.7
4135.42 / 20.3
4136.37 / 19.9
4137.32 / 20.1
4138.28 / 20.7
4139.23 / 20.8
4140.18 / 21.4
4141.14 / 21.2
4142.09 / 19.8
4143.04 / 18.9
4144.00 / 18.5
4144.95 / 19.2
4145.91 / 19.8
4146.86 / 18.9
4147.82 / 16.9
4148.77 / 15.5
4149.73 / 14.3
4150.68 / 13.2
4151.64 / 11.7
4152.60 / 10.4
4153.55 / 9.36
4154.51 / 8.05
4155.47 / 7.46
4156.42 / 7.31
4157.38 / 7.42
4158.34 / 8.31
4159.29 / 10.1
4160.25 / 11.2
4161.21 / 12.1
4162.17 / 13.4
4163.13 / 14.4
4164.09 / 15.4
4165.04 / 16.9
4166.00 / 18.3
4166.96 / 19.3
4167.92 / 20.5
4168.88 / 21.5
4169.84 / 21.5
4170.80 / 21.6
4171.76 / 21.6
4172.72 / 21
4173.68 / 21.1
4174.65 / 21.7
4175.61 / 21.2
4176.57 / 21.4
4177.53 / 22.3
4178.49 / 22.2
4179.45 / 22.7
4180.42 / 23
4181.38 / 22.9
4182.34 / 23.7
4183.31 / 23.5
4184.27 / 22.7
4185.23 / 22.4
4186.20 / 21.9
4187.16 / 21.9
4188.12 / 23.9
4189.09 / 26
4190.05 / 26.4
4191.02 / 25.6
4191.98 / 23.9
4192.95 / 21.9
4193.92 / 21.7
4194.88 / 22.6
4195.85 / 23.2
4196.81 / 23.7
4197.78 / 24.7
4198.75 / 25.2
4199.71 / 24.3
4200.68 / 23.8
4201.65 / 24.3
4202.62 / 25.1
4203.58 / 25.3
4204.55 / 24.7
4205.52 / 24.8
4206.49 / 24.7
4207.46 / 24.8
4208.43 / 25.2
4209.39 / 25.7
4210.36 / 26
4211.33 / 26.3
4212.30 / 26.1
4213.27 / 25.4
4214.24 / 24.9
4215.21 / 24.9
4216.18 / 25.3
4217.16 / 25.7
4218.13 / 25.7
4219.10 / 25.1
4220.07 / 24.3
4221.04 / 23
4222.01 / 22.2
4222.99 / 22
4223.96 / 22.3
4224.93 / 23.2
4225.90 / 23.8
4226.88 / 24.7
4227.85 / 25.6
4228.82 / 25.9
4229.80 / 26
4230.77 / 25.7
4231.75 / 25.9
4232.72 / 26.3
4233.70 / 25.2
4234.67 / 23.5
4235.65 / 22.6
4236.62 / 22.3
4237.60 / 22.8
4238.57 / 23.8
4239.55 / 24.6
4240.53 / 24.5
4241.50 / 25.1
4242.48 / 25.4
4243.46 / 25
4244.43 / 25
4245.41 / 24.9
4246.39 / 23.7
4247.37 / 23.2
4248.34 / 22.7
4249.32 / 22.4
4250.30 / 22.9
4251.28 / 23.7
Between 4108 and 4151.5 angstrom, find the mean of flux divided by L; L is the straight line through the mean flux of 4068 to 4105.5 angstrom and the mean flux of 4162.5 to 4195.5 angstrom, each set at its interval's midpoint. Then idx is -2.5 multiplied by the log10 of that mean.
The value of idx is 0.22 mag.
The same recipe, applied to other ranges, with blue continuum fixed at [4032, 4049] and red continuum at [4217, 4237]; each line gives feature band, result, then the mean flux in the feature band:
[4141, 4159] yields 0.467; 13.8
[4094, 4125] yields 0.214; 16.2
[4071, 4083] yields 0.201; 15.4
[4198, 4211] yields -0.066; 24.9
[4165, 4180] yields 0.059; 21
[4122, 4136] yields 0.248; 16.4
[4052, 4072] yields 0.165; 15.4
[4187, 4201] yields -0.043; 24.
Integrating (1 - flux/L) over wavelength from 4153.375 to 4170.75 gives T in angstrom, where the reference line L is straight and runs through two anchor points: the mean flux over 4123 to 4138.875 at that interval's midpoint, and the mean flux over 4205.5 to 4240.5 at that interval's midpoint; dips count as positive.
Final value 5.42 angstrom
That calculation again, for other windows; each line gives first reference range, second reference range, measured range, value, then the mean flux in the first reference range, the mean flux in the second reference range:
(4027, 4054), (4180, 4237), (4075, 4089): 1.3 angstrom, 17.2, 24.3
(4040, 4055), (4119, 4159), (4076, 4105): -4.4 angstrom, 17.4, 15.1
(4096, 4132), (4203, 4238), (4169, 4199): -1.6 angstrom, 16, 24.7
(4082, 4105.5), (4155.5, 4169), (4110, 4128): 4.6 angstrom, 19.5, 13.6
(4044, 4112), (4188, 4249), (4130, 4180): 9.7 angstrom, 17.4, 24.5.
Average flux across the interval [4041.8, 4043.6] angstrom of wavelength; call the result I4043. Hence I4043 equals 16.7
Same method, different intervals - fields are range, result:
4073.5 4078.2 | 15.3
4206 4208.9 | 24.9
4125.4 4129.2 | 16.3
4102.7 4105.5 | 19.8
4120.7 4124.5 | 10.8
